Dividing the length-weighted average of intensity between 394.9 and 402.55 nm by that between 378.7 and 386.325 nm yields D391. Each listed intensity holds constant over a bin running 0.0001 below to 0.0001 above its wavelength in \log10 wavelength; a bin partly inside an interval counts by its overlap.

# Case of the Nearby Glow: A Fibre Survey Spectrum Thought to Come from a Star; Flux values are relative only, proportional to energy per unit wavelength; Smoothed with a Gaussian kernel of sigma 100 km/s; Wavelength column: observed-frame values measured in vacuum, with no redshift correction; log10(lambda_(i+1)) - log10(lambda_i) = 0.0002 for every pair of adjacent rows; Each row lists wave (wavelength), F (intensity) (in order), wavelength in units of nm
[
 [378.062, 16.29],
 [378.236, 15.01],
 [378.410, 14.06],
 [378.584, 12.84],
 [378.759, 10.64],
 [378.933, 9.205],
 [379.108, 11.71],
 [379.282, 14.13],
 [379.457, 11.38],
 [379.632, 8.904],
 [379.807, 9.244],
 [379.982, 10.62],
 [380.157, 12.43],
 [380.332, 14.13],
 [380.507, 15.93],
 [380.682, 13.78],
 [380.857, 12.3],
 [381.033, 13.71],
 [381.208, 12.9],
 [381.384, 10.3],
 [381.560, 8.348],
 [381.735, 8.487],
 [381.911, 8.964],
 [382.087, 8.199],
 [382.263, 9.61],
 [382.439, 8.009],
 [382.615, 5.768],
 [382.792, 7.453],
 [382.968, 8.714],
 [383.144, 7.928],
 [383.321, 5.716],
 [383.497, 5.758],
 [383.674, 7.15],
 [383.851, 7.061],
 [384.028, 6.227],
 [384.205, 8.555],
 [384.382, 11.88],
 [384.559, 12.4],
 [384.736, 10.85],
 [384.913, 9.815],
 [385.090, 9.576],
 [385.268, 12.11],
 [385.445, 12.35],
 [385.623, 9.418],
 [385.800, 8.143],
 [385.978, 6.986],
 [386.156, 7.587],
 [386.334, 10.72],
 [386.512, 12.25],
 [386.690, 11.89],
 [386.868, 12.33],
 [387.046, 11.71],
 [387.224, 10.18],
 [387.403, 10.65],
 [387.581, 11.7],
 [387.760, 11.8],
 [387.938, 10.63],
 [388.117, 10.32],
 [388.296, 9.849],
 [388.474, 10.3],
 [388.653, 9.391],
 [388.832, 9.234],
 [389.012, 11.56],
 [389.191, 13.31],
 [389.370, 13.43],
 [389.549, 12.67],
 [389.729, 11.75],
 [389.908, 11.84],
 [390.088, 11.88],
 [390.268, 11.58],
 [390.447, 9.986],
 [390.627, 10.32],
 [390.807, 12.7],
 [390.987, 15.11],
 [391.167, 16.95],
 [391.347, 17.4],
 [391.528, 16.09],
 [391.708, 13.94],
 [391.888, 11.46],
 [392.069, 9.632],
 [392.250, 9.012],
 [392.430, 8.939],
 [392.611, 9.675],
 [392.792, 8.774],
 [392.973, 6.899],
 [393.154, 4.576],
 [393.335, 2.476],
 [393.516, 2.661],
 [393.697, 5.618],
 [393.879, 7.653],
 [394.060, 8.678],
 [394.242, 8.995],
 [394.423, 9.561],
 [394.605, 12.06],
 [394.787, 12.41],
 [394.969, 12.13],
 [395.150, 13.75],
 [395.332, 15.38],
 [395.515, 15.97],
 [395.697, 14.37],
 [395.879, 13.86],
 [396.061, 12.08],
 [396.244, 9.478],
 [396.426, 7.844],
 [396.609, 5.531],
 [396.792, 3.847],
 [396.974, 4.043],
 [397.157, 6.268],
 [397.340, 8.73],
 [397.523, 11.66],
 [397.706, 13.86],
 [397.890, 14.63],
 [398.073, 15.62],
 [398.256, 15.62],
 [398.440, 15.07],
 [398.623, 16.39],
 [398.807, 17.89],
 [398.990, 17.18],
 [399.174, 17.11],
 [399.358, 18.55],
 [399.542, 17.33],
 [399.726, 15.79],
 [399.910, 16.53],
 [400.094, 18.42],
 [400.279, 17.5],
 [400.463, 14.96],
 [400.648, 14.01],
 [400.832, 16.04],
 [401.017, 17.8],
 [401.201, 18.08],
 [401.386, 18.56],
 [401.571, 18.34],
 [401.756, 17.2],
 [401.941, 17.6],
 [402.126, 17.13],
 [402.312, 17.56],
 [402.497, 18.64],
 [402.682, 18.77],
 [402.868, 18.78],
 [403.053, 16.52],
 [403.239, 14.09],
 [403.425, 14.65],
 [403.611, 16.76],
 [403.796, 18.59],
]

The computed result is 1.47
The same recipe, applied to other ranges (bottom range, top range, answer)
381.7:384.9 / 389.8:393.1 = 1.41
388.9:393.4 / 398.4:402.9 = 1.53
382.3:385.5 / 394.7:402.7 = 1.66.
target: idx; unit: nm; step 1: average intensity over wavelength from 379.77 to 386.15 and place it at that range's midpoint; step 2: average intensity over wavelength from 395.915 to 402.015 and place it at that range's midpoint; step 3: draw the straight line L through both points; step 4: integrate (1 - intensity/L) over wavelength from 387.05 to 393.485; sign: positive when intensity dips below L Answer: 0.42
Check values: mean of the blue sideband 9.72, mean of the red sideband 14.2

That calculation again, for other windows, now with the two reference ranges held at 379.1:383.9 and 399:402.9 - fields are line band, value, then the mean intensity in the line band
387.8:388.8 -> 0.191 nm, 10.1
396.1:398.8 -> 0.876 nm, 10.9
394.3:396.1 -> 0.244 nm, 13.1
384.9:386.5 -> 0.246 nm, 9.75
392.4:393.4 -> 0.517 nm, 6.87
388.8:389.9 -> 0.068 nm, 12.1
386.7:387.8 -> 0.064 nm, 11.4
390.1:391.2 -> 0.077 nm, 12.5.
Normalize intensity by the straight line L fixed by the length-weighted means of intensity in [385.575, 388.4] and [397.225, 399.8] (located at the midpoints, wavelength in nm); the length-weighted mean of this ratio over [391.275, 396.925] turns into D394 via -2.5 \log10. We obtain 0.32 mag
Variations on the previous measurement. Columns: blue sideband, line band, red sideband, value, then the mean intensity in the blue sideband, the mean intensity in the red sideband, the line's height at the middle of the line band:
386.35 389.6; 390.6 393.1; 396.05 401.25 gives 0.024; 11.3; 13.7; 12.2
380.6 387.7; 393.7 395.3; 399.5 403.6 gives 0.313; 9.69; 17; 14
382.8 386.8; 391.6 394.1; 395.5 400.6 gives 0.426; 9.22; 13.4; 11.8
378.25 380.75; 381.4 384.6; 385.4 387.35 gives 0.350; 12.1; 10.3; 11.2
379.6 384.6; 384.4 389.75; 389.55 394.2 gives -0.092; 9.65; 10.2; 9.95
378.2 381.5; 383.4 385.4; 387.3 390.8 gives 0.252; 12.2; 11.2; 11.7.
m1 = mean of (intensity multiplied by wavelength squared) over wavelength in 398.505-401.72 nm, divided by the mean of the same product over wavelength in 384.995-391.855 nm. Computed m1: 1.56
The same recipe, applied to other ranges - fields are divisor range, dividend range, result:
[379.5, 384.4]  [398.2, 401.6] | 1.94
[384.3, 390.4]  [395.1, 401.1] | 1.33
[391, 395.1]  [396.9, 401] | 1.54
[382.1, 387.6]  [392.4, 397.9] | 1.06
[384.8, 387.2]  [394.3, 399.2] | 1.25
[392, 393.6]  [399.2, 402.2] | 2.57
